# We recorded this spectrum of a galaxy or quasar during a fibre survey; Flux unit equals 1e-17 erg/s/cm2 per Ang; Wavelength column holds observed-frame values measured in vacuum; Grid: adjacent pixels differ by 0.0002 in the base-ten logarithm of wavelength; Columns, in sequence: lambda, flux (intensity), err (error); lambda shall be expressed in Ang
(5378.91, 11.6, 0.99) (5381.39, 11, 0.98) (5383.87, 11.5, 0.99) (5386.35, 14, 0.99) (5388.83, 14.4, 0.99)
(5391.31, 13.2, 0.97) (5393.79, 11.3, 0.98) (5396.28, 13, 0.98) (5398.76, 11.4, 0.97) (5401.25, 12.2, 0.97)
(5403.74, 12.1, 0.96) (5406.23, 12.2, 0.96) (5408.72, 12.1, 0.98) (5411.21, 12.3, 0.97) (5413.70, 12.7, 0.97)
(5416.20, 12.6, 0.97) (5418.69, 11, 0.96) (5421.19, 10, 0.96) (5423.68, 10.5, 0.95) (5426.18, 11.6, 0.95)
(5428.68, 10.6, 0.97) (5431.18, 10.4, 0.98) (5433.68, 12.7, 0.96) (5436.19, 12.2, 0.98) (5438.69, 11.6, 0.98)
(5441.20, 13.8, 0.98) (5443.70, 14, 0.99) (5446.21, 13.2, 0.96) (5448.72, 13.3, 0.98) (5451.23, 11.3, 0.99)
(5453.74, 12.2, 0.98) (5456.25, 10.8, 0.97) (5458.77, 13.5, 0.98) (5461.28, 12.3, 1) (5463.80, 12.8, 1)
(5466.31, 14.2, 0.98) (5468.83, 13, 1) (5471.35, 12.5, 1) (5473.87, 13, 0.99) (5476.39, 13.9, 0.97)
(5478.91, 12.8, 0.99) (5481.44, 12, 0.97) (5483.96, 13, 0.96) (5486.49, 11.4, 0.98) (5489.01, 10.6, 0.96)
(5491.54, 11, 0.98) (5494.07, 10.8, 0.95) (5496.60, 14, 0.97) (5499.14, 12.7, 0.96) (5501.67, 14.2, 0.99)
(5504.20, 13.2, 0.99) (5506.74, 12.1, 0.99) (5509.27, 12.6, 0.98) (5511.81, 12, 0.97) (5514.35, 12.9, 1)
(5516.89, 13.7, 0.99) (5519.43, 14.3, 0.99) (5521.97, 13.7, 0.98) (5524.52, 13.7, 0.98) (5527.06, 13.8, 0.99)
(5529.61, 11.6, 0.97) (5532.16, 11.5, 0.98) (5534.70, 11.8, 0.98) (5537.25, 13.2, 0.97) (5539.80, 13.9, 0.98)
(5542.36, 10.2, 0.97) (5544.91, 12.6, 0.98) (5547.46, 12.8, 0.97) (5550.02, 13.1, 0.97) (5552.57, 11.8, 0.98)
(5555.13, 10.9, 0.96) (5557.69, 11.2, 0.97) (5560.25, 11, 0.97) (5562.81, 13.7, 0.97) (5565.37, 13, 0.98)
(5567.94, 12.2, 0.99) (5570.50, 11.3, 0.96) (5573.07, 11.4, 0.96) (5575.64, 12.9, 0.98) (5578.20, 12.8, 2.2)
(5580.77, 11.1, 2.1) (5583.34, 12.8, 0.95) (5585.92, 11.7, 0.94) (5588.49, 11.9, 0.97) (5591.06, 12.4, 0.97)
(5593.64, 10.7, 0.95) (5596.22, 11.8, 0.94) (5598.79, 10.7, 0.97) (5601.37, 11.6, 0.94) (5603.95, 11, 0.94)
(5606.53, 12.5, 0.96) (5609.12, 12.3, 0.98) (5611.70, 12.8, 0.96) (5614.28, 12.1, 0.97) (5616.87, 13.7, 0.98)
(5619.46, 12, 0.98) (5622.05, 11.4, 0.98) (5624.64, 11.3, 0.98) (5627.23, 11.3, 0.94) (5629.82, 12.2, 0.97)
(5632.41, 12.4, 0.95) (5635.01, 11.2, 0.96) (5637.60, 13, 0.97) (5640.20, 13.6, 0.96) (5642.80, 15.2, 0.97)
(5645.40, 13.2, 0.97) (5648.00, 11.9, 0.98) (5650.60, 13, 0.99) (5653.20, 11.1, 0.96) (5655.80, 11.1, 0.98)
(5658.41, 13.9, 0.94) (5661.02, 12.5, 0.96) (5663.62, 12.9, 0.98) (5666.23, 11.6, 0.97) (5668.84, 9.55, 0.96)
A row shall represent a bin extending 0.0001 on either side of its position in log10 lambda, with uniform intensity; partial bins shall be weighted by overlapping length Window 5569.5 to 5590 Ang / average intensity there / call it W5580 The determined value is 12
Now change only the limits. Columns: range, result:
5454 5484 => 12.8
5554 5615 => 11.9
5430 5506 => 12.5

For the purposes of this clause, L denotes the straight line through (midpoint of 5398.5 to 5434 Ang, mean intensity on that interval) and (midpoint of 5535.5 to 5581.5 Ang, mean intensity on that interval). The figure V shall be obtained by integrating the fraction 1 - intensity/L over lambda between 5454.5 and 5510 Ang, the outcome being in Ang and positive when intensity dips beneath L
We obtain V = -3.2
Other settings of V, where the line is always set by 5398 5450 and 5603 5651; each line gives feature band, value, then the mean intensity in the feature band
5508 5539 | -1.8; 12.9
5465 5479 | -1.3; 13.3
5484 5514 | -0.3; 12.3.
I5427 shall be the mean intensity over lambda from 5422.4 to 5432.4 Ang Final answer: 10.8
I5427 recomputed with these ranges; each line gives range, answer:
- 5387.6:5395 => 13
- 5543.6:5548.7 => 12.7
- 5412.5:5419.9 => 12.1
